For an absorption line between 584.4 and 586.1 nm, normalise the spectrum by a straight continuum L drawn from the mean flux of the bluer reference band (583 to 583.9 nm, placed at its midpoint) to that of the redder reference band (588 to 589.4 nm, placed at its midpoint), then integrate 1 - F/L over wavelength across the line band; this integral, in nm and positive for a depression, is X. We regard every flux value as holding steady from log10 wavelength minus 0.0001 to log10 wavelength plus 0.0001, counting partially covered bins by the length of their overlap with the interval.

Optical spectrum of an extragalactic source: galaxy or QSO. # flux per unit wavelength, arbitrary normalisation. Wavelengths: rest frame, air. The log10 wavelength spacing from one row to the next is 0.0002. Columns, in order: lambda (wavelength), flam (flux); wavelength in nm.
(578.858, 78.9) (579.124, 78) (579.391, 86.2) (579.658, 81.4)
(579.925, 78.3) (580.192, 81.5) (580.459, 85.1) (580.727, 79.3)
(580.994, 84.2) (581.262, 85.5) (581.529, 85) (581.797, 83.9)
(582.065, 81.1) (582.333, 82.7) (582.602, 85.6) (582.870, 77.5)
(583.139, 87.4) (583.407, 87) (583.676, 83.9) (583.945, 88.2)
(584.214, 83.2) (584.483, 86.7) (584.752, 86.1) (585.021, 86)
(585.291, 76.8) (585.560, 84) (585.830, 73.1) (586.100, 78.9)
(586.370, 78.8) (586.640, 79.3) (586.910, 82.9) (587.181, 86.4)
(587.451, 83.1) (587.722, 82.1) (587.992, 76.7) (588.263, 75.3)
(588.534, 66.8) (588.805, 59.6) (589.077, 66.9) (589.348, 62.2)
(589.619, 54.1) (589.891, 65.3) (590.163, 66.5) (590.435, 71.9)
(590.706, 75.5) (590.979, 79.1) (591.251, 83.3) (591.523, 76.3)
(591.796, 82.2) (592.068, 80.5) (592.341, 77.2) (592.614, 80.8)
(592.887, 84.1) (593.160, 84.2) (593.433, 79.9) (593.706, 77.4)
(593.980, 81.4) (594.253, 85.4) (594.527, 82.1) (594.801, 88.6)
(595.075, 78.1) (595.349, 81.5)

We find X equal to -0.04 nm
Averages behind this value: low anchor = 86.2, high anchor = 67.3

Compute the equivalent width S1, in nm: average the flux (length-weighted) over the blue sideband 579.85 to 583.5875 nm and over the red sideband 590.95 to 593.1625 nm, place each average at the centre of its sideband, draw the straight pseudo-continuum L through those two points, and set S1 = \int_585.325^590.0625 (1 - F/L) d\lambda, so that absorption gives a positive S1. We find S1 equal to 0.46 nm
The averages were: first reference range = 83.2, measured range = 73.8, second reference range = 80.7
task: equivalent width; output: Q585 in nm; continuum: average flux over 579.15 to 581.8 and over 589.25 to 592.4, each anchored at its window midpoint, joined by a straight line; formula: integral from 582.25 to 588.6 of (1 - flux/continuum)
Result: -0.299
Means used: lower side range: 82.8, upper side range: 72.9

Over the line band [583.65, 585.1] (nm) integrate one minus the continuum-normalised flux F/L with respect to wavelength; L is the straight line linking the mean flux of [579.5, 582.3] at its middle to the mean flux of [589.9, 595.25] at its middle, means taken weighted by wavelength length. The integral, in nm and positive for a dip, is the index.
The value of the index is -0.07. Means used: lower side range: 82.6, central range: 85.8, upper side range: 79.4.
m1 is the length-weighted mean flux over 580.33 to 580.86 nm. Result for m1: 82.1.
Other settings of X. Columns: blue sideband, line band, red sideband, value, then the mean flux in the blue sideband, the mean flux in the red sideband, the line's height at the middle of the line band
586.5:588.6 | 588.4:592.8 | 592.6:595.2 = 0.488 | 79.5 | 82.3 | 80.8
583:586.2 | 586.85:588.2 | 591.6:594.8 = 0.016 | 83.5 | 81.6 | 82.8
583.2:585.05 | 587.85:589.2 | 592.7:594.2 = 0.238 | 86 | 81.6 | 83.9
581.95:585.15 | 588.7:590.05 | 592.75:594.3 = 0.346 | 84.6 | 81.9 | 83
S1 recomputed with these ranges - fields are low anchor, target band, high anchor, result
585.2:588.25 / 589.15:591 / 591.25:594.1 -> 0.305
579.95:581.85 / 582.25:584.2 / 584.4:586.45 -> -0.057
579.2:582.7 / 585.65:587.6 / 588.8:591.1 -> -0.202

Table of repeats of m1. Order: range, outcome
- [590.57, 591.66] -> 78.6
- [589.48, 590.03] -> 59.7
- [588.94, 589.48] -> 64.5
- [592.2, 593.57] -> 81.2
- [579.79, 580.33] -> 80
